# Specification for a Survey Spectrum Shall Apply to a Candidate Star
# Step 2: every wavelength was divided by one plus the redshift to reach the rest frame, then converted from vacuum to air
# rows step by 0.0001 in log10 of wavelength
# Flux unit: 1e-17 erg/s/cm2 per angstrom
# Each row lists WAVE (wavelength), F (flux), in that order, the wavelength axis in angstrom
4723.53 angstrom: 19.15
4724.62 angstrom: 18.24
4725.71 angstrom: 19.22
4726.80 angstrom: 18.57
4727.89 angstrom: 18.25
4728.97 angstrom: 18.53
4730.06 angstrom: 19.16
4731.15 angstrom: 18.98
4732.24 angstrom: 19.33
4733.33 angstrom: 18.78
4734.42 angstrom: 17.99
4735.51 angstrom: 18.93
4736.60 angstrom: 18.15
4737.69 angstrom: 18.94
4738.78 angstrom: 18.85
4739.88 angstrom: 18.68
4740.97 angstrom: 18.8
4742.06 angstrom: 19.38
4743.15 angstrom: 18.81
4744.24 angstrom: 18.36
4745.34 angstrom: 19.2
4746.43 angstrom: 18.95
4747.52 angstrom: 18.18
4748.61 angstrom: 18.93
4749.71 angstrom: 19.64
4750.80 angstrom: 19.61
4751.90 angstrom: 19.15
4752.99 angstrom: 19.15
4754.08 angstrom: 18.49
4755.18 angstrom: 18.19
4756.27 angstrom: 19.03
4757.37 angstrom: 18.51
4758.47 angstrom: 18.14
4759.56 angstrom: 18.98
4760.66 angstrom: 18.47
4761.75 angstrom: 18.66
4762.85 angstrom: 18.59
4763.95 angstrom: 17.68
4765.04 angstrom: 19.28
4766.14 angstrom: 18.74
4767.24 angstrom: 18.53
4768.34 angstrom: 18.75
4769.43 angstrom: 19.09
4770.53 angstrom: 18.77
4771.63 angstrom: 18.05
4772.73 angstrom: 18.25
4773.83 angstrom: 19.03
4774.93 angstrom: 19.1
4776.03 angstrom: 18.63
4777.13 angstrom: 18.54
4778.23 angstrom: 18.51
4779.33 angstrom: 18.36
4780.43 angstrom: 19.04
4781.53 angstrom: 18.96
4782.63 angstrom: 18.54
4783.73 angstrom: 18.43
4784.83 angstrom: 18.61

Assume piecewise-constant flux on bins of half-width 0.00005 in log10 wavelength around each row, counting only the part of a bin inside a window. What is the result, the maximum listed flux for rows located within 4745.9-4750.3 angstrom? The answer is 19.64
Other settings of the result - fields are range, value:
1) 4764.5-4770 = 19.28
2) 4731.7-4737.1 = 19.33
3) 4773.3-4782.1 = 19.1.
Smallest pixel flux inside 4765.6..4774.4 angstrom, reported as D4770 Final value 18.05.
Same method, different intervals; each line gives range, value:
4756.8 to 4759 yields 18.14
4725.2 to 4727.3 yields 18.57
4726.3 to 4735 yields 17.99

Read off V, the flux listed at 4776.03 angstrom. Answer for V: 18.63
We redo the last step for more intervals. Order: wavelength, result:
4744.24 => 18.36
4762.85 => 18.59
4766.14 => 18.74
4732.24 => 19.33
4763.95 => 17.68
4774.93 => 19.1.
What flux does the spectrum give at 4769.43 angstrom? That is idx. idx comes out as 19.09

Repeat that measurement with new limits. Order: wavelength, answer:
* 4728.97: 18.53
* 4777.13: 18.54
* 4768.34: 18.75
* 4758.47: 18.14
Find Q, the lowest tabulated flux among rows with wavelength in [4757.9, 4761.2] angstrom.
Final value 18.14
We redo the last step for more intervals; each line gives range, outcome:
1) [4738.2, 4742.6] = 18.68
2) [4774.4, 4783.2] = 18.36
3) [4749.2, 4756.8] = 18.19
